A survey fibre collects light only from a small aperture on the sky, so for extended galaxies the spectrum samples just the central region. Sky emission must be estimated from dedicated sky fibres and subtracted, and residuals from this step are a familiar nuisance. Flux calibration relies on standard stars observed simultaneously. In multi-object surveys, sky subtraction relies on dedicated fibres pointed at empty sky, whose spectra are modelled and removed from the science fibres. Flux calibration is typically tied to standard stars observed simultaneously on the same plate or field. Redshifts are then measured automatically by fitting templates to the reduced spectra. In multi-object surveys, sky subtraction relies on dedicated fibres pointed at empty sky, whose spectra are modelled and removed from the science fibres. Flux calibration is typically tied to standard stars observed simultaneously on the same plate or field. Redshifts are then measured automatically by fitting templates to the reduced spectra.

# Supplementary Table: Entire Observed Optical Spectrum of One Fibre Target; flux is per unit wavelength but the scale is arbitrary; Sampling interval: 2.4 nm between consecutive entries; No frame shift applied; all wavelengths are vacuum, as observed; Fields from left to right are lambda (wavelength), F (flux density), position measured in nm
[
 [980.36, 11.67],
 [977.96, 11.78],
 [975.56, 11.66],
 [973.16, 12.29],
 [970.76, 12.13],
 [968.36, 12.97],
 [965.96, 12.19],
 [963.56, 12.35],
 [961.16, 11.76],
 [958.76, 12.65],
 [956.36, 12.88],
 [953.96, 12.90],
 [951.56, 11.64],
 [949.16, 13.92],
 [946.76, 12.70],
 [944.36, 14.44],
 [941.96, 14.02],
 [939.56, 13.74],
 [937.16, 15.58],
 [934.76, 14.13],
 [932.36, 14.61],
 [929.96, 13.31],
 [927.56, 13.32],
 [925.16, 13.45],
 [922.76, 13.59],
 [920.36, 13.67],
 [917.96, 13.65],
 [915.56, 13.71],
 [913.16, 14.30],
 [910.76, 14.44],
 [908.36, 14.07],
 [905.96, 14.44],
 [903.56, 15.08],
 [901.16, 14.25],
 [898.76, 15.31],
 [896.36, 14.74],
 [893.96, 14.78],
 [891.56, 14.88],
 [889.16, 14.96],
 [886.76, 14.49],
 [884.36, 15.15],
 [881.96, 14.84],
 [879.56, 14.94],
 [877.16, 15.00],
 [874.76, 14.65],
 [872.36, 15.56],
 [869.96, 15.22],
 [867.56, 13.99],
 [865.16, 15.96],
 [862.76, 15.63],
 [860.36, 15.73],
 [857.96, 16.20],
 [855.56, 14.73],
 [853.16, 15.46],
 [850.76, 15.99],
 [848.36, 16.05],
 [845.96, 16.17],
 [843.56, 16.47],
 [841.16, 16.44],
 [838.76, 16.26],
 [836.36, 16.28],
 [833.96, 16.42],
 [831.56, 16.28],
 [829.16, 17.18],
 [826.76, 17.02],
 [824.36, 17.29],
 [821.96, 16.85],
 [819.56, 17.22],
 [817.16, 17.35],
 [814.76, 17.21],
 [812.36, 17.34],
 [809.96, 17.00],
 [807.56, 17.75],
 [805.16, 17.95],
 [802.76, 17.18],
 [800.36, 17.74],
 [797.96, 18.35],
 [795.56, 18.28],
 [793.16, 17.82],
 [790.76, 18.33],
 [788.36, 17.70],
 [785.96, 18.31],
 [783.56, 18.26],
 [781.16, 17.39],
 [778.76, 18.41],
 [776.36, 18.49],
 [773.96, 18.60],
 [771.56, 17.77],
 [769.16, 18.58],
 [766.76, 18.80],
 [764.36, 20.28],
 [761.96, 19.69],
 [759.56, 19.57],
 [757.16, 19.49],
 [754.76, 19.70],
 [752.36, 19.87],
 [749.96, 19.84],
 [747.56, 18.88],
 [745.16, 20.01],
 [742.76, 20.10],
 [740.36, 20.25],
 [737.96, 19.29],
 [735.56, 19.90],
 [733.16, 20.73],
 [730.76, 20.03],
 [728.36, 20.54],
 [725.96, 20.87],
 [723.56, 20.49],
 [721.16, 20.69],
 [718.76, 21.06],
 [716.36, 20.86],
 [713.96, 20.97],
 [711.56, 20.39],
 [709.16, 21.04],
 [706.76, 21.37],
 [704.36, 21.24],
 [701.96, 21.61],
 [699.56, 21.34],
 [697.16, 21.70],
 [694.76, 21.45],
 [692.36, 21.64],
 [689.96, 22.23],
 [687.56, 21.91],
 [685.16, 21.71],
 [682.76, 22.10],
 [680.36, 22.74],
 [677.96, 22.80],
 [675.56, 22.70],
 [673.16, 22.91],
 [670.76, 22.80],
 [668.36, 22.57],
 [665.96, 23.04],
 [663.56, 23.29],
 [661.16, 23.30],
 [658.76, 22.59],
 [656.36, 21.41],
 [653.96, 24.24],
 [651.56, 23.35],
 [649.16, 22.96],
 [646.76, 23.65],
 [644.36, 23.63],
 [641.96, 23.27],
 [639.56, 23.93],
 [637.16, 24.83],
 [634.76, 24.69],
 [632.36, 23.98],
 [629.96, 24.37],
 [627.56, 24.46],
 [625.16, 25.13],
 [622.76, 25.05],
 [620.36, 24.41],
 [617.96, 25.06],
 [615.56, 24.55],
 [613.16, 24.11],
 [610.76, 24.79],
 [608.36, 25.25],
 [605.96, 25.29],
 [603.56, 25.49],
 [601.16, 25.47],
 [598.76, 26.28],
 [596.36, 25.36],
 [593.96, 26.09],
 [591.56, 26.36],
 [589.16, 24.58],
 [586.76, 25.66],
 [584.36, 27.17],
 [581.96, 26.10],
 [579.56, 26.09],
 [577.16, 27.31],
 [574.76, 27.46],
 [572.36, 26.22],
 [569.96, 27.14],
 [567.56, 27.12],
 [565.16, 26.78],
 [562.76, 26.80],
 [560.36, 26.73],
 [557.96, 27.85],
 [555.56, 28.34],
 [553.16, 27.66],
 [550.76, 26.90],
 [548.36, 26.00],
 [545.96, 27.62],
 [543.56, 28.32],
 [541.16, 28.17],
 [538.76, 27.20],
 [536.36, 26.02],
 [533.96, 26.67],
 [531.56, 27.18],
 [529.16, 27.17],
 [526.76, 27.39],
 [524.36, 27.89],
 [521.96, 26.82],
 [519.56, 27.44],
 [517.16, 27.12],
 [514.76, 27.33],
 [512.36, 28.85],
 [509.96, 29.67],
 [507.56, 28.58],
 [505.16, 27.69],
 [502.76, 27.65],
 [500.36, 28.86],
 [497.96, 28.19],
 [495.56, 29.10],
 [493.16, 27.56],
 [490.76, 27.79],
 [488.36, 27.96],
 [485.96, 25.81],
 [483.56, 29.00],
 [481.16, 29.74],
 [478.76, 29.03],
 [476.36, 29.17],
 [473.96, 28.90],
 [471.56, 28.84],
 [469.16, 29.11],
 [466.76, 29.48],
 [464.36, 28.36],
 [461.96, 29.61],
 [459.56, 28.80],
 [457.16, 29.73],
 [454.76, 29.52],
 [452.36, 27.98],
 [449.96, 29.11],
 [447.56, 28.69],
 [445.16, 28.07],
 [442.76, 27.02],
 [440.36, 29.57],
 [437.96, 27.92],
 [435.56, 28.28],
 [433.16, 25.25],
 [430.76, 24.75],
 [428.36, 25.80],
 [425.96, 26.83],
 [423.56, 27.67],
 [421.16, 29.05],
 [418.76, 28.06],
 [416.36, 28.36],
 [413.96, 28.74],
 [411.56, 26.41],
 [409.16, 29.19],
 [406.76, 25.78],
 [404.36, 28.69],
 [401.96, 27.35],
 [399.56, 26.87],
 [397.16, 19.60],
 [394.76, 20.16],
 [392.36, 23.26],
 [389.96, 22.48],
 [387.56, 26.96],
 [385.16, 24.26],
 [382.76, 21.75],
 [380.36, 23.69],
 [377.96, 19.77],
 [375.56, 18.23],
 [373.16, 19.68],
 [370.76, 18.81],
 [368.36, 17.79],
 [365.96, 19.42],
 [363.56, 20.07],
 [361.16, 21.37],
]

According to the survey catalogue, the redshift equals 0.000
